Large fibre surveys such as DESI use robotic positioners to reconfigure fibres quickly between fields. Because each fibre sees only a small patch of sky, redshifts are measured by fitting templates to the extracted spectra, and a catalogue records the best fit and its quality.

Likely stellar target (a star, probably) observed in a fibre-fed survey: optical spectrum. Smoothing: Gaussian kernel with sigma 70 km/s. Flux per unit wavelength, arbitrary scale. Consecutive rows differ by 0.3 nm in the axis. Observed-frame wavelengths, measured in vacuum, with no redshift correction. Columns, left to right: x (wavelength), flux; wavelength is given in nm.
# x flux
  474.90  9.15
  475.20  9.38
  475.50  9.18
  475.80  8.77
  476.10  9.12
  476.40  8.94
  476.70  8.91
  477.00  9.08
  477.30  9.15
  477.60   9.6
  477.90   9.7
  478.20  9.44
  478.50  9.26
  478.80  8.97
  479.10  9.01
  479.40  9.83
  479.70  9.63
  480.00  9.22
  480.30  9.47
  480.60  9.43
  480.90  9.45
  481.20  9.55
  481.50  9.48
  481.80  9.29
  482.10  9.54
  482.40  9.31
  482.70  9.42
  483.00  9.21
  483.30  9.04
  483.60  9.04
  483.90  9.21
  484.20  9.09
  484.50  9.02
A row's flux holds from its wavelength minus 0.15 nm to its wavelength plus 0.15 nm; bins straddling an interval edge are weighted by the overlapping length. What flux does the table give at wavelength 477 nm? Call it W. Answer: 9.08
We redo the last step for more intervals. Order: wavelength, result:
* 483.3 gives 9.04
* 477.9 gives 9.7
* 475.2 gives 9.38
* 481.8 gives 9.29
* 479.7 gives 9.63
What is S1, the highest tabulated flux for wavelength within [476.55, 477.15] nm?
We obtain 9.08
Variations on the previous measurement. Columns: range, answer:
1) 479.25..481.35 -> 9.83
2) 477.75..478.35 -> 9.7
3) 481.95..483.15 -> 9.54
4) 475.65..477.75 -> 9.6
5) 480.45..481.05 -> 9.45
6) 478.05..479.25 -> 9.44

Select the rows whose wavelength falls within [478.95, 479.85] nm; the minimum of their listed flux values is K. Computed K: 9.01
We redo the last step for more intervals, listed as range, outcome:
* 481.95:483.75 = 9.04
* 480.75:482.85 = 9.29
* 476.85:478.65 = 9.08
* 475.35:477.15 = 8.77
